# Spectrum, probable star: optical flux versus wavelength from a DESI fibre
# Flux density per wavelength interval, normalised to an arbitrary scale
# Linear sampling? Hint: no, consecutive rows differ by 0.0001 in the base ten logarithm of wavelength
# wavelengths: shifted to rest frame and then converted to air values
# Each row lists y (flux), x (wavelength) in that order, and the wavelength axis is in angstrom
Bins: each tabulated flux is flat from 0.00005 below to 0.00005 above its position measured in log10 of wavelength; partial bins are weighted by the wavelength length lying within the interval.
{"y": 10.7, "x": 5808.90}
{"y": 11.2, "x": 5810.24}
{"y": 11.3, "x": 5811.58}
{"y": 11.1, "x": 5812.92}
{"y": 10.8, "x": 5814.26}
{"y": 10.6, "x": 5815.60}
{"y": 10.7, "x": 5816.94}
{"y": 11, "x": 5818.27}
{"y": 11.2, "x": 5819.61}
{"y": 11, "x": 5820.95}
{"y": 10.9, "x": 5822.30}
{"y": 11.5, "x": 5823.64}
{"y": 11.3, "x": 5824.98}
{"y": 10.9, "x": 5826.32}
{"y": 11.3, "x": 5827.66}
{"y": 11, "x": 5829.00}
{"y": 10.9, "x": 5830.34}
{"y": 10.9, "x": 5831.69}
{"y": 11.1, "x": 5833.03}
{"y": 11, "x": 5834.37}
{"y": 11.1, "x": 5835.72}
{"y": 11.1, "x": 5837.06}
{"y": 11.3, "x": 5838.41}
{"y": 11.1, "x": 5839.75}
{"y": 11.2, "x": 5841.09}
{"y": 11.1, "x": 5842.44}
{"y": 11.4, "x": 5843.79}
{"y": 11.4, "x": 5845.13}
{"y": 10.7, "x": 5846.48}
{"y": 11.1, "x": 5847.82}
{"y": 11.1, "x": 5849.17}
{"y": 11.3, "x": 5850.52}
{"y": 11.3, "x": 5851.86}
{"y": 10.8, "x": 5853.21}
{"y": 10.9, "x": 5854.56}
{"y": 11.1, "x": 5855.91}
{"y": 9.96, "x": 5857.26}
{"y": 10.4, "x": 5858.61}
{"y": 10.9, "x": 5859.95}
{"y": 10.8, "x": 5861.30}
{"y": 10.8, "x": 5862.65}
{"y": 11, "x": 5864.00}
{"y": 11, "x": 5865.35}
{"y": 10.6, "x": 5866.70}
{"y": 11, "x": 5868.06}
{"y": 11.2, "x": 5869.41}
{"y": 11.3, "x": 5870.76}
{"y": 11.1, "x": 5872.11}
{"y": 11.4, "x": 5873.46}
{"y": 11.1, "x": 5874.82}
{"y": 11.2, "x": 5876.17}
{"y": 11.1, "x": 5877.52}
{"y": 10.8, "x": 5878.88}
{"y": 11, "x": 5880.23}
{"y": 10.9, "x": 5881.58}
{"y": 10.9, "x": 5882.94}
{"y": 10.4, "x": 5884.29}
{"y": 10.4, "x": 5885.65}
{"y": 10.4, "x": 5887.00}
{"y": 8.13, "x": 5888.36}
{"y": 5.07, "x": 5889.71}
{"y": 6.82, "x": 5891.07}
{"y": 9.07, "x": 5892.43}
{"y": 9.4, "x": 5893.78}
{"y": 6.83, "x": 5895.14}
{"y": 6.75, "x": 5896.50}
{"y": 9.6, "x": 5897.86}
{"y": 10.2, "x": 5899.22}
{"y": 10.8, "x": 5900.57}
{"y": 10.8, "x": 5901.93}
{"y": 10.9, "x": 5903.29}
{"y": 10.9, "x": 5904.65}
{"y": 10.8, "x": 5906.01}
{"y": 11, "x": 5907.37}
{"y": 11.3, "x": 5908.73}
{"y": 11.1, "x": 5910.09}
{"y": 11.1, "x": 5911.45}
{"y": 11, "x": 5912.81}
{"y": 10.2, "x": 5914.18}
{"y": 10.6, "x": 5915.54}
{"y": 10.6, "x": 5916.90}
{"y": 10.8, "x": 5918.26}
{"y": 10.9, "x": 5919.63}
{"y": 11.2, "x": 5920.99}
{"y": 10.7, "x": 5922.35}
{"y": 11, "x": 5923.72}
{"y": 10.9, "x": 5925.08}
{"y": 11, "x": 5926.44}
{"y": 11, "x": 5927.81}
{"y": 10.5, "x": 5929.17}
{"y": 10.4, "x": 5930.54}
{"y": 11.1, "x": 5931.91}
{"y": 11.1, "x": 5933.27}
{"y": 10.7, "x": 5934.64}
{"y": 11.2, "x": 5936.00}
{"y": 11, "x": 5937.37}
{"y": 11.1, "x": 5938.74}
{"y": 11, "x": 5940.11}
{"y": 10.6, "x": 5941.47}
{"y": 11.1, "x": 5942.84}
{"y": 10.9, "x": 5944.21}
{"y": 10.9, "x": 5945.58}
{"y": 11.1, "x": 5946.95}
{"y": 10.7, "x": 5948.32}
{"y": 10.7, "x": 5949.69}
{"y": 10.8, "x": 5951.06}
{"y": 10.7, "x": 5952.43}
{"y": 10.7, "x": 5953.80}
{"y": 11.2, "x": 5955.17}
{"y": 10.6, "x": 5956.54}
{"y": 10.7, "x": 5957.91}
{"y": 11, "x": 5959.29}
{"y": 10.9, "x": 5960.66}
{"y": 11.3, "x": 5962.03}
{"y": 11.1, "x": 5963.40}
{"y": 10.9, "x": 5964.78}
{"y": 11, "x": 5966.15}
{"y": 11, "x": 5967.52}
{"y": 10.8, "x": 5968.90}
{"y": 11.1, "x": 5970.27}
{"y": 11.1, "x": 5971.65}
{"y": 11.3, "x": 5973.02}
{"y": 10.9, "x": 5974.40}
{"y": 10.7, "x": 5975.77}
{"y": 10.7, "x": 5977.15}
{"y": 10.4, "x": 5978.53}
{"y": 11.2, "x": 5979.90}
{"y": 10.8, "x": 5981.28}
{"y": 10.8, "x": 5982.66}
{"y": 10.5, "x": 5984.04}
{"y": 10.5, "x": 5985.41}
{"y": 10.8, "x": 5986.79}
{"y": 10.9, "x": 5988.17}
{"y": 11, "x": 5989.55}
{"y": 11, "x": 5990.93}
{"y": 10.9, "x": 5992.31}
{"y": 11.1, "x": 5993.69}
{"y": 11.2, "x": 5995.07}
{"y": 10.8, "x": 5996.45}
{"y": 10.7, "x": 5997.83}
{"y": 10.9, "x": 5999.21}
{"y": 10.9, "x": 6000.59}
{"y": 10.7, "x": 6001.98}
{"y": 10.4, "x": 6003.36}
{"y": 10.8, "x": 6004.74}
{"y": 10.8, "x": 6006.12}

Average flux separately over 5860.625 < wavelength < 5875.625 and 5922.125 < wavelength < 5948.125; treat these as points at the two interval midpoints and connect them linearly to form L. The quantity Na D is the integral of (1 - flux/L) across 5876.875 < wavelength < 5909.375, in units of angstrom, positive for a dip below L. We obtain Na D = 3.6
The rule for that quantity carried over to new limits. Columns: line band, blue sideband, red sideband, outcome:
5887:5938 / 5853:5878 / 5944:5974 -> 3.51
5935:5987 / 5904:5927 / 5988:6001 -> 0.15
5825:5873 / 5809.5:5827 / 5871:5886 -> -0.06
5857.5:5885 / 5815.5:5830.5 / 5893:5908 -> -1.75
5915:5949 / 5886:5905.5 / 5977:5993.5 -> -4.00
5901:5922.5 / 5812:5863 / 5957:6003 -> 0.14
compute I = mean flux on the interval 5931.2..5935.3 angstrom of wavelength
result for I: 11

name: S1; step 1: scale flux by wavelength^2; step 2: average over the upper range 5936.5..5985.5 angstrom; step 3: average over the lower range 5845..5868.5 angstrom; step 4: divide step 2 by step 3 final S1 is 1.04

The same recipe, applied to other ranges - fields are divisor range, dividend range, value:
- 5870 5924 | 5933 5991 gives 1.09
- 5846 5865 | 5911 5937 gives 1.02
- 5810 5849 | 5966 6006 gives 1.03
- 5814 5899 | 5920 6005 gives 1.07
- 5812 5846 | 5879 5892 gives 0.86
